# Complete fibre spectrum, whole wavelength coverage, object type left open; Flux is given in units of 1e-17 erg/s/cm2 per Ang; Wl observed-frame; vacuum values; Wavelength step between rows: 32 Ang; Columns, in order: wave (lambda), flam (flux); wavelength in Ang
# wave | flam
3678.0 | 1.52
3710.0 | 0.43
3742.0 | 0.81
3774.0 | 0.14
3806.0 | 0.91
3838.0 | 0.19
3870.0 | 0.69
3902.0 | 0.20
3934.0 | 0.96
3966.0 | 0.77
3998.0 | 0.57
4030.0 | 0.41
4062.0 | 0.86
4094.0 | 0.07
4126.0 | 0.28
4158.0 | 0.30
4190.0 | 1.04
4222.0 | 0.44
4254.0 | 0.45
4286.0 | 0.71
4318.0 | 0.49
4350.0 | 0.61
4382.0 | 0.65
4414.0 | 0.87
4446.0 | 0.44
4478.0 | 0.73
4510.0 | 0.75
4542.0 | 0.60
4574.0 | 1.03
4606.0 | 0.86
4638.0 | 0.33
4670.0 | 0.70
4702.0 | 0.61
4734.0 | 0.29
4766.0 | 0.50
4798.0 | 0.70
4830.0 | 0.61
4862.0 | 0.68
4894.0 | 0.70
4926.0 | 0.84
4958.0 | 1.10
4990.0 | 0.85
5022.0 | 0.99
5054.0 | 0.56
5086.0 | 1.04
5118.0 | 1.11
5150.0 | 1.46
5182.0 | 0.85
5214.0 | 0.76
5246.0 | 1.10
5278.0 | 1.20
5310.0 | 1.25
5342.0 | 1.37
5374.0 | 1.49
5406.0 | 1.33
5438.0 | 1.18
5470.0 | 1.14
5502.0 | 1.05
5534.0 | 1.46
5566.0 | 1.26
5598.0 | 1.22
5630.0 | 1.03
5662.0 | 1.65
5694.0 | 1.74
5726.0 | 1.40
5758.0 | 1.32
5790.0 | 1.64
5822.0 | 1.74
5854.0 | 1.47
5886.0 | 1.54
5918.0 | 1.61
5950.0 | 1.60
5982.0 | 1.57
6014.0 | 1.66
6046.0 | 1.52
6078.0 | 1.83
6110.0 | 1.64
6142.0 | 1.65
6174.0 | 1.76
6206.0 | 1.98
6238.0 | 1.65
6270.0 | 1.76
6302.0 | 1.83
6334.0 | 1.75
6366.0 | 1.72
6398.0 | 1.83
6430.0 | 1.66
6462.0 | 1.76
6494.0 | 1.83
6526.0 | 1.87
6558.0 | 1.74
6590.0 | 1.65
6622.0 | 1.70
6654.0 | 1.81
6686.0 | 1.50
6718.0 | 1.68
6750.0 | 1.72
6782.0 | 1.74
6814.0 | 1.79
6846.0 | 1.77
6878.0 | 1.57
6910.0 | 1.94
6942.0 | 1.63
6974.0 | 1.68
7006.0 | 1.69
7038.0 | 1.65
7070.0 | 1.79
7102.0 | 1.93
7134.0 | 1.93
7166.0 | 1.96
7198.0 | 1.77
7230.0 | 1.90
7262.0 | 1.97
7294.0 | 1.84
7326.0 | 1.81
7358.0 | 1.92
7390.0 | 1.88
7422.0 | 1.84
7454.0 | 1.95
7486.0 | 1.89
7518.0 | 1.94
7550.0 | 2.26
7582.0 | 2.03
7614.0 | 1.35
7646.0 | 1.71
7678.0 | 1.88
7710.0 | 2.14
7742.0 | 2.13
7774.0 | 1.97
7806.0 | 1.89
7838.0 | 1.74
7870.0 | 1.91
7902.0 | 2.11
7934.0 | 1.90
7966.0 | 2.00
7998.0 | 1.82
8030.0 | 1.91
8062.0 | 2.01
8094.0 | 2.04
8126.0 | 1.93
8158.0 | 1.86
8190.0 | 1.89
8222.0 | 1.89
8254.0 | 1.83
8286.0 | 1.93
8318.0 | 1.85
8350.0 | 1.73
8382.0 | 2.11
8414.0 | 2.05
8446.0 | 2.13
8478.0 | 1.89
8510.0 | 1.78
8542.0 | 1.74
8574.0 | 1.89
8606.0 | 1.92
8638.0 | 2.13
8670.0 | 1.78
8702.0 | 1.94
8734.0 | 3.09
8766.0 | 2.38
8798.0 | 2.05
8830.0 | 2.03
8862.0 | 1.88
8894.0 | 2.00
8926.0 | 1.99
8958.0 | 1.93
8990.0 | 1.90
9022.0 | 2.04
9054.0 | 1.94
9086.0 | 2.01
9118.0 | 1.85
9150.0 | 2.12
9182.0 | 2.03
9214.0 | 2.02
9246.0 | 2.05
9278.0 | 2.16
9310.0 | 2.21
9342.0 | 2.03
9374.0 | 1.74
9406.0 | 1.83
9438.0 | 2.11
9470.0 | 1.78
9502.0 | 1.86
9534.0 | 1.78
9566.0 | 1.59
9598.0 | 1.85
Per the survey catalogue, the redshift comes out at 0.33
